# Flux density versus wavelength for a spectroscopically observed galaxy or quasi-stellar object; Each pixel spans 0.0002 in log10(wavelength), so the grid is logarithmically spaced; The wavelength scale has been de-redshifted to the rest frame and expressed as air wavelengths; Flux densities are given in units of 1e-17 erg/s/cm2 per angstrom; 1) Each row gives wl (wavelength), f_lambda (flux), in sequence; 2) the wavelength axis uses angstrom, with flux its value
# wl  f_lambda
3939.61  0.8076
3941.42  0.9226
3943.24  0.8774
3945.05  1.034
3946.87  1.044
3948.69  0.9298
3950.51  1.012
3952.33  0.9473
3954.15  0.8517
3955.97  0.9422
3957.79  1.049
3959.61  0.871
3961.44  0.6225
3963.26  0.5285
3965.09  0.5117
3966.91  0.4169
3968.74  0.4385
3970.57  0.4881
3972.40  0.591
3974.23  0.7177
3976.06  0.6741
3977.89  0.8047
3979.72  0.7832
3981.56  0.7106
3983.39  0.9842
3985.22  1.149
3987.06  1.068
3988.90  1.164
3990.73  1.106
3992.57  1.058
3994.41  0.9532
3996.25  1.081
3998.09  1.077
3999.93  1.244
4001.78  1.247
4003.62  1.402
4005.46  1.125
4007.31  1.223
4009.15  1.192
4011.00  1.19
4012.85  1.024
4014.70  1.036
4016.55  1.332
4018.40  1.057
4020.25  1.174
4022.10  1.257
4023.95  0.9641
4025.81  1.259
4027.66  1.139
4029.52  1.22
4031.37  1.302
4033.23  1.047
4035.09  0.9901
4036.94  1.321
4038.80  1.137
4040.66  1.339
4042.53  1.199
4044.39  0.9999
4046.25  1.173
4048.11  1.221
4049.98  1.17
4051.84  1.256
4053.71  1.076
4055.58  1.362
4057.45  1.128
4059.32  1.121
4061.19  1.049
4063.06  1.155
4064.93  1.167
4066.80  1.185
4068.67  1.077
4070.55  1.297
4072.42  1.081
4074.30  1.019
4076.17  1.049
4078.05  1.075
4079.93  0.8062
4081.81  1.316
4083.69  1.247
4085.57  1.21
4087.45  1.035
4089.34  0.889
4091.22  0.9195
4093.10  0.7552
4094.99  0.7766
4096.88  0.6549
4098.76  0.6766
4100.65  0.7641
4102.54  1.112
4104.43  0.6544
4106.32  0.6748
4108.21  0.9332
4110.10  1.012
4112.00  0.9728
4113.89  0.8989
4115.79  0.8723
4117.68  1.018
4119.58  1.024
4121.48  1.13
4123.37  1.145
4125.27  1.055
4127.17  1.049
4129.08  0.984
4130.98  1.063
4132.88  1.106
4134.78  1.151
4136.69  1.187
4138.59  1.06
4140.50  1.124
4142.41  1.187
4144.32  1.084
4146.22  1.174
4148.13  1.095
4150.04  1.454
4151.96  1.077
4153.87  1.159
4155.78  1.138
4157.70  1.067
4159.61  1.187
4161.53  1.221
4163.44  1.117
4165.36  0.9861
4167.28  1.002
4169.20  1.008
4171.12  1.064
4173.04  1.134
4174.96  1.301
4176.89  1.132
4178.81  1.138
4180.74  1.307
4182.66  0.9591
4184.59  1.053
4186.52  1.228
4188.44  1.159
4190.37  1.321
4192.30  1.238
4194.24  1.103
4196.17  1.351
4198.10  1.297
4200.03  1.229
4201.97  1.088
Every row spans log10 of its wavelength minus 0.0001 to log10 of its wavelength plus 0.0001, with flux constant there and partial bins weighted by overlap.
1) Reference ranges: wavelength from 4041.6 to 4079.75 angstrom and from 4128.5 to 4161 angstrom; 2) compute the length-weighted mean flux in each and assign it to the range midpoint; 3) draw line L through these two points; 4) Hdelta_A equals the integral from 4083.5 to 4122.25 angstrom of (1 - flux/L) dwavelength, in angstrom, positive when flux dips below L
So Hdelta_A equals 7.8 angstrom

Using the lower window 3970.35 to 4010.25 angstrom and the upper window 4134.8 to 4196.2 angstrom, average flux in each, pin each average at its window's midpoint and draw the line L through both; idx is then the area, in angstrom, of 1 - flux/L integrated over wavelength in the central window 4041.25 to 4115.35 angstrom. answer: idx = 3.0 angstrom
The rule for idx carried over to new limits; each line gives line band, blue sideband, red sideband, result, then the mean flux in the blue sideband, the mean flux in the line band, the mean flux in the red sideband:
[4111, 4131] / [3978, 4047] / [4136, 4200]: 2.3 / 1.12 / 1.02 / 1.16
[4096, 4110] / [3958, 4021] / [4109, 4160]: 3.5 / 0.944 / 0.796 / 1.09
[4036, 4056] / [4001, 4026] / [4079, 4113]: -2.4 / 1.17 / 1.2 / 0.911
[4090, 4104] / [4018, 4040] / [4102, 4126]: 2.7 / 1.16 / 0.805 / 0.959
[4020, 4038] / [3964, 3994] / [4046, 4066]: -2.2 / 0.793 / 1.17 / 1.17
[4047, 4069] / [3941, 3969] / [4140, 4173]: -4.3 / 0.819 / 1.17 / 1.13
